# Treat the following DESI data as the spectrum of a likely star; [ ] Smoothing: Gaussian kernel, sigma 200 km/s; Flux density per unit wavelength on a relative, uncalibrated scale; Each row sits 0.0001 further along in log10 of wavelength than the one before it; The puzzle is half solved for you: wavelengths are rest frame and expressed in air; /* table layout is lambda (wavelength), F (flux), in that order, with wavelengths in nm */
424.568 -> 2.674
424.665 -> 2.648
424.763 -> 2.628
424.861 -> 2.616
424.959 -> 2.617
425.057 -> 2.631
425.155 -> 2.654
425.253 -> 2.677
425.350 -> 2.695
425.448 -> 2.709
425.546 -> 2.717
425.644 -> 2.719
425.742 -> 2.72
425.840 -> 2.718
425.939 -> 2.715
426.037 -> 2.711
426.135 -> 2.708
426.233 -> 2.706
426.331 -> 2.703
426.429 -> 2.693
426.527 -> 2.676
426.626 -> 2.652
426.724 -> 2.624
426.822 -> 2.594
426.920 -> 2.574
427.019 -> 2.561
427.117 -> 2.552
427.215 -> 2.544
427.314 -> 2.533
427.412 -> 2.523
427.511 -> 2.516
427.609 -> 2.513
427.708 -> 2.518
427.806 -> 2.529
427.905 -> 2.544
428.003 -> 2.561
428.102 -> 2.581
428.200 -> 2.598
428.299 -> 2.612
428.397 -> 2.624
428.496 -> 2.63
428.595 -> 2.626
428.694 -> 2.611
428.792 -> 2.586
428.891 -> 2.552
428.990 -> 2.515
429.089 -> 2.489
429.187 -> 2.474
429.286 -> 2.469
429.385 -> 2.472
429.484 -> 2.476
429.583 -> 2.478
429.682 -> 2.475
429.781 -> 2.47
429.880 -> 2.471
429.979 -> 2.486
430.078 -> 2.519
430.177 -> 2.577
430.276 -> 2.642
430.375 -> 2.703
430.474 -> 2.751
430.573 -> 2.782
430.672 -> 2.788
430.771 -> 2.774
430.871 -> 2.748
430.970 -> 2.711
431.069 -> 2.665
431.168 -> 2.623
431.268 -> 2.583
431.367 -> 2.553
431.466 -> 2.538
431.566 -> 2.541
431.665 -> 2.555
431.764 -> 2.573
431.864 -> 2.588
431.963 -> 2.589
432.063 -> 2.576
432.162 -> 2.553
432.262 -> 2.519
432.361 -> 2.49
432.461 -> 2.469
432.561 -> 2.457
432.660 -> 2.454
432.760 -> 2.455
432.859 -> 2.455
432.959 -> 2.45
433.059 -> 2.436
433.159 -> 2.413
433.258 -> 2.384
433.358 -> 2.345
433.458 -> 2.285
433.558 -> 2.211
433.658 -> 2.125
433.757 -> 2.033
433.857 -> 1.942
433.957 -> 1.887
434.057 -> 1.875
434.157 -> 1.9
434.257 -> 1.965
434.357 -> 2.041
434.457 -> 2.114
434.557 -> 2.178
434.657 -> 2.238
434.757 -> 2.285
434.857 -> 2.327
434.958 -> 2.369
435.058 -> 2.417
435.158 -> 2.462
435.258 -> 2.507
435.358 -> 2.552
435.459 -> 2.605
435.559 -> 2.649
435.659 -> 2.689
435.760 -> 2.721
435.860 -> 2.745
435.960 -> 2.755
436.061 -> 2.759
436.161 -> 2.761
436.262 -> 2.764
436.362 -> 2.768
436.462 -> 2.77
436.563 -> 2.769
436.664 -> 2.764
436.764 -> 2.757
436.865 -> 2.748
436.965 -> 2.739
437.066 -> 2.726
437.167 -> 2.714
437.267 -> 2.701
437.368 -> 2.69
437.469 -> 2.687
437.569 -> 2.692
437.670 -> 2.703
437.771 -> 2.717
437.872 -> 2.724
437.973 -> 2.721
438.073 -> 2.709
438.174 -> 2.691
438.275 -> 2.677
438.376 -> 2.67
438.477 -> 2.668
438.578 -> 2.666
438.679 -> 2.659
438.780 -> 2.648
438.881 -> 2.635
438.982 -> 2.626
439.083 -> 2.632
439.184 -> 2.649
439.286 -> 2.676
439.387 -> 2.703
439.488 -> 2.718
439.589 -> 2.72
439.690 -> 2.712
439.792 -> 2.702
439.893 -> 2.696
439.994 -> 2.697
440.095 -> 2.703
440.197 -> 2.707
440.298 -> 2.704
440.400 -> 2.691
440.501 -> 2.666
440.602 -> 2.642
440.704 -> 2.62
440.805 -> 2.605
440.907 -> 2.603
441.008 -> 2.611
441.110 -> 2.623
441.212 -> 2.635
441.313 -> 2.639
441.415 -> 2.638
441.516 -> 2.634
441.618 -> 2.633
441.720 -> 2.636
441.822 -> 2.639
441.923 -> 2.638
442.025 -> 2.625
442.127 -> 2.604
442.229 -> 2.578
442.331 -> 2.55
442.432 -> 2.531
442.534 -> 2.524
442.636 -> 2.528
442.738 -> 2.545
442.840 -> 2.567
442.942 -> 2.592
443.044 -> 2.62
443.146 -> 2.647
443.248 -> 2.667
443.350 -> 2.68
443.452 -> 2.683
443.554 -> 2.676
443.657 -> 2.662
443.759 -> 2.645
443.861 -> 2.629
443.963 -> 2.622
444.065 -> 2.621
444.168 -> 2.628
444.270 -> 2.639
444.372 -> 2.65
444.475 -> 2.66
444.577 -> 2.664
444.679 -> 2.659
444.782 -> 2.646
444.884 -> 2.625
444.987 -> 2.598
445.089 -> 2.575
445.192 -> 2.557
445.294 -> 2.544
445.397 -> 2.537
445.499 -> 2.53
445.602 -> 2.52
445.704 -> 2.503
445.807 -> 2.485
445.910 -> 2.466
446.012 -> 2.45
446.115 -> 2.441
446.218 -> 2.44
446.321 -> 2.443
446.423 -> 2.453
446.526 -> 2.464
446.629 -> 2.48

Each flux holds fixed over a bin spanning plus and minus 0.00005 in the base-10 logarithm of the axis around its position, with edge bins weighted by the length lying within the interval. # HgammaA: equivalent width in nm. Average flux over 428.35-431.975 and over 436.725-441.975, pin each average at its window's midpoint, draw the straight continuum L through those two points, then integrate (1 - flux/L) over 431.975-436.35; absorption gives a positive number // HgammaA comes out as 0.39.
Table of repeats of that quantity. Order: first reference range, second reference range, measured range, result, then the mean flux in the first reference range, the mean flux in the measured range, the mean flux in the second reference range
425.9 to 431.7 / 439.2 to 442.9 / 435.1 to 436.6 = -0.04 nm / 2.59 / 2.68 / 2.64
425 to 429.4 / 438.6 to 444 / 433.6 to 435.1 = 0.29 nm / 2.61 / 2.11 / 2.64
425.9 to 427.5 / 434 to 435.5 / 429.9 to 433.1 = -0.24 nm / 2.63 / 2.58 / 2.25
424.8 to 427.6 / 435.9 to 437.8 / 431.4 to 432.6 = 0.07 nm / 2.64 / 2.54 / 2.74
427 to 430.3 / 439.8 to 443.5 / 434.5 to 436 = 0.05 nm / 2.54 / 2.5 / 2.63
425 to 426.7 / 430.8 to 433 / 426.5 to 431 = 0.08 nm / 2.69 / 2.58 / 2.55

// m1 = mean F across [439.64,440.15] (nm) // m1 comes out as 2.7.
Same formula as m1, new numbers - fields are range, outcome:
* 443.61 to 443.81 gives 2.66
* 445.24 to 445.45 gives 2.55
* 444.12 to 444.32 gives 2.64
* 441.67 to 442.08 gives 2.63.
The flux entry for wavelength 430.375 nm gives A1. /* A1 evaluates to 2.703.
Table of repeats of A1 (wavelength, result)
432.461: 2.469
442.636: 2.528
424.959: 2.617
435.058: 2.417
